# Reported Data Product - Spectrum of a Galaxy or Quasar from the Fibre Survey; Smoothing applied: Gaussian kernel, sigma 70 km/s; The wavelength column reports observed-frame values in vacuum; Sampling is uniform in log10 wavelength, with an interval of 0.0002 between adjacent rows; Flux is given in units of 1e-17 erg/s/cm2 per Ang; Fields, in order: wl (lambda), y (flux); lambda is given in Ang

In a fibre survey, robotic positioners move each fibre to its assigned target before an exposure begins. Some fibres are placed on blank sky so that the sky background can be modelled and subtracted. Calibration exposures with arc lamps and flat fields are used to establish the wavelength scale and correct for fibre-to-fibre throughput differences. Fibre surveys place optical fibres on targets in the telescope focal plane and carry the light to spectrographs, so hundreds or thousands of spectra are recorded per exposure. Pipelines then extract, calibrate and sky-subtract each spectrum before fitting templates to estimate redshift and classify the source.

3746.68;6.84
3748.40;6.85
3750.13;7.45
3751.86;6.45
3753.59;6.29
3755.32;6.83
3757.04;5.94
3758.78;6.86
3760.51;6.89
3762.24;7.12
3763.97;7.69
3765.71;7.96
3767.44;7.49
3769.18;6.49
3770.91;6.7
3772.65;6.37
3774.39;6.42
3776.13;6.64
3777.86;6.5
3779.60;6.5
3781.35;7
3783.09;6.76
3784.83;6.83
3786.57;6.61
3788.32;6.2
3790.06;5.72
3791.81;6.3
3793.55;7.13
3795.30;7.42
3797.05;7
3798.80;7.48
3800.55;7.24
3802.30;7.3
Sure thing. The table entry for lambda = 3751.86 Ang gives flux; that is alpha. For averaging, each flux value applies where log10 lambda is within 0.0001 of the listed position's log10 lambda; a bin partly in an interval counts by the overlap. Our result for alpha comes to 6.45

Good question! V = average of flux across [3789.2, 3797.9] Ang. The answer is 6.71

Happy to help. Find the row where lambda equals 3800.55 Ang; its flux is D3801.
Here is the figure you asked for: 7.24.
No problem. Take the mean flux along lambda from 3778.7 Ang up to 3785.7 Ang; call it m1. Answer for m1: 6.77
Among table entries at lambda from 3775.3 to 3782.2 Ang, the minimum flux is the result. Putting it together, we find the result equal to 6.5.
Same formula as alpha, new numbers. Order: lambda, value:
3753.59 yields 6.29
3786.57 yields 6.61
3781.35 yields 7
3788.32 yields 6.2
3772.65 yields 6.37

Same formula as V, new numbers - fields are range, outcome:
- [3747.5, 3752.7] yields 6.92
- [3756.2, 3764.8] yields 6.9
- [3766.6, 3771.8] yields 6.89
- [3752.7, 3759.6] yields 6.48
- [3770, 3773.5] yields 6.54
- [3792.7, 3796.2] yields 7.26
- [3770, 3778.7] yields 6.53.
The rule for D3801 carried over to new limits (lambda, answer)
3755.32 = 6.83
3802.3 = 7.3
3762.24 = 7.12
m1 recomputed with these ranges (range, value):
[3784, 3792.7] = 6.34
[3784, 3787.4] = 6.73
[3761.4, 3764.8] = 7.41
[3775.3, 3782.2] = 6.66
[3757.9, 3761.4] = 6.86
